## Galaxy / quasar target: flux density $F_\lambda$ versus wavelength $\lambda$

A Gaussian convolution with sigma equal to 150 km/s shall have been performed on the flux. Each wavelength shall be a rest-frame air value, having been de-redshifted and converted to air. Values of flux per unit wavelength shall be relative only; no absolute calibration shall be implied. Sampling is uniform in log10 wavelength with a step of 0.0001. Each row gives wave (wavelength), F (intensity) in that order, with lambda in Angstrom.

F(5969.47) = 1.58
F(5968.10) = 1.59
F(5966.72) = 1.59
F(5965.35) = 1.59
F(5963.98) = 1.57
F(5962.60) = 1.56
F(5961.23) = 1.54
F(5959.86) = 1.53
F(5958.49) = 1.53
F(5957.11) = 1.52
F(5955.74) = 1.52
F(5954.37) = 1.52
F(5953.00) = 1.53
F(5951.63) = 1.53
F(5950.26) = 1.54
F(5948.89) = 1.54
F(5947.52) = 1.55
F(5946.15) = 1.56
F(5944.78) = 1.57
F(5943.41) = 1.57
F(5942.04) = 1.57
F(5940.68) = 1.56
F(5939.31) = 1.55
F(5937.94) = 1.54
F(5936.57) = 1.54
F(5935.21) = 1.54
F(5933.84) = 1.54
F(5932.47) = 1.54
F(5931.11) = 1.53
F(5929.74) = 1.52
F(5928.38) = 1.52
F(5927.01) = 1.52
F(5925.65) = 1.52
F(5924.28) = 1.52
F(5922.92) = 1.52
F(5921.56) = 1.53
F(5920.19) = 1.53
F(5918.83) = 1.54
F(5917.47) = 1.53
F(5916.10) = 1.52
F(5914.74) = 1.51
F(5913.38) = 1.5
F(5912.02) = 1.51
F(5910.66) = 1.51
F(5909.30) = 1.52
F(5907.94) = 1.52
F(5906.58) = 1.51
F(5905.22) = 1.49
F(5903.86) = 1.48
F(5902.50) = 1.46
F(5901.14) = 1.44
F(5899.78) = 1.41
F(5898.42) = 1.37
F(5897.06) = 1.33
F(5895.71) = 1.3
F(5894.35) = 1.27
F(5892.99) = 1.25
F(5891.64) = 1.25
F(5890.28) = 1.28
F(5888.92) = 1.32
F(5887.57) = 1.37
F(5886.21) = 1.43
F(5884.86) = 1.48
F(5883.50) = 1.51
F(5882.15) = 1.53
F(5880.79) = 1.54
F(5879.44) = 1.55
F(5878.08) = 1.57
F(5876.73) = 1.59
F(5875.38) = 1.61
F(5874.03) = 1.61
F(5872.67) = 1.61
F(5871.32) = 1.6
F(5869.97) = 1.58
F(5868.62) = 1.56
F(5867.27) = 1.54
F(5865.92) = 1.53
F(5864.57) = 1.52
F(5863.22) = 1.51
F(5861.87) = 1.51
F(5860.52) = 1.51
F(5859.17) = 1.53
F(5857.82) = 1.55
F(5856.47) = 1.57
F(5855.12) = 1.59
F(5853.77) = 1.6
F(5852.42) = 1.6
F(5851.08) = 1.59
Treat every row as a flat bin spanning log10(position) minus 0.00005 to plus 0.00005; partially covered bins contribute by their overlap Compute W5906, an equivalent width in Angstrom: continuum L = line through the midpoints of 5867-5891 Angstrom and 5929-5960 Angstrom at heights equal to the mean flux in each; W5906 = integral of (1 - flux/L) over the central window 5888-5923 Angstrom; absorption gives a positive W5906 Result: 2.0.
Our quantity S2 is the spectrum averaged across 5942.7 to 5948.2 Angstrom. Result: 1.56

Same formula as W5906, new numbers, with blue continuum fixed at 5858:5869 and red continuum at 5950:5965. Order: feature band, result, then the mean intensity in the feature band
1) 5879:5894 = 1.22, 1.4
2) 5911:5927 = 0.12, 1.52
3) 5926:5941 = -0.01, 1.54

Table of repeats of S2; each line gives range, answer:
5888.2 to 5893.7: 1.28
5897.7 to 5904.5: 1.43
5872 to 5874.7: 1.61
